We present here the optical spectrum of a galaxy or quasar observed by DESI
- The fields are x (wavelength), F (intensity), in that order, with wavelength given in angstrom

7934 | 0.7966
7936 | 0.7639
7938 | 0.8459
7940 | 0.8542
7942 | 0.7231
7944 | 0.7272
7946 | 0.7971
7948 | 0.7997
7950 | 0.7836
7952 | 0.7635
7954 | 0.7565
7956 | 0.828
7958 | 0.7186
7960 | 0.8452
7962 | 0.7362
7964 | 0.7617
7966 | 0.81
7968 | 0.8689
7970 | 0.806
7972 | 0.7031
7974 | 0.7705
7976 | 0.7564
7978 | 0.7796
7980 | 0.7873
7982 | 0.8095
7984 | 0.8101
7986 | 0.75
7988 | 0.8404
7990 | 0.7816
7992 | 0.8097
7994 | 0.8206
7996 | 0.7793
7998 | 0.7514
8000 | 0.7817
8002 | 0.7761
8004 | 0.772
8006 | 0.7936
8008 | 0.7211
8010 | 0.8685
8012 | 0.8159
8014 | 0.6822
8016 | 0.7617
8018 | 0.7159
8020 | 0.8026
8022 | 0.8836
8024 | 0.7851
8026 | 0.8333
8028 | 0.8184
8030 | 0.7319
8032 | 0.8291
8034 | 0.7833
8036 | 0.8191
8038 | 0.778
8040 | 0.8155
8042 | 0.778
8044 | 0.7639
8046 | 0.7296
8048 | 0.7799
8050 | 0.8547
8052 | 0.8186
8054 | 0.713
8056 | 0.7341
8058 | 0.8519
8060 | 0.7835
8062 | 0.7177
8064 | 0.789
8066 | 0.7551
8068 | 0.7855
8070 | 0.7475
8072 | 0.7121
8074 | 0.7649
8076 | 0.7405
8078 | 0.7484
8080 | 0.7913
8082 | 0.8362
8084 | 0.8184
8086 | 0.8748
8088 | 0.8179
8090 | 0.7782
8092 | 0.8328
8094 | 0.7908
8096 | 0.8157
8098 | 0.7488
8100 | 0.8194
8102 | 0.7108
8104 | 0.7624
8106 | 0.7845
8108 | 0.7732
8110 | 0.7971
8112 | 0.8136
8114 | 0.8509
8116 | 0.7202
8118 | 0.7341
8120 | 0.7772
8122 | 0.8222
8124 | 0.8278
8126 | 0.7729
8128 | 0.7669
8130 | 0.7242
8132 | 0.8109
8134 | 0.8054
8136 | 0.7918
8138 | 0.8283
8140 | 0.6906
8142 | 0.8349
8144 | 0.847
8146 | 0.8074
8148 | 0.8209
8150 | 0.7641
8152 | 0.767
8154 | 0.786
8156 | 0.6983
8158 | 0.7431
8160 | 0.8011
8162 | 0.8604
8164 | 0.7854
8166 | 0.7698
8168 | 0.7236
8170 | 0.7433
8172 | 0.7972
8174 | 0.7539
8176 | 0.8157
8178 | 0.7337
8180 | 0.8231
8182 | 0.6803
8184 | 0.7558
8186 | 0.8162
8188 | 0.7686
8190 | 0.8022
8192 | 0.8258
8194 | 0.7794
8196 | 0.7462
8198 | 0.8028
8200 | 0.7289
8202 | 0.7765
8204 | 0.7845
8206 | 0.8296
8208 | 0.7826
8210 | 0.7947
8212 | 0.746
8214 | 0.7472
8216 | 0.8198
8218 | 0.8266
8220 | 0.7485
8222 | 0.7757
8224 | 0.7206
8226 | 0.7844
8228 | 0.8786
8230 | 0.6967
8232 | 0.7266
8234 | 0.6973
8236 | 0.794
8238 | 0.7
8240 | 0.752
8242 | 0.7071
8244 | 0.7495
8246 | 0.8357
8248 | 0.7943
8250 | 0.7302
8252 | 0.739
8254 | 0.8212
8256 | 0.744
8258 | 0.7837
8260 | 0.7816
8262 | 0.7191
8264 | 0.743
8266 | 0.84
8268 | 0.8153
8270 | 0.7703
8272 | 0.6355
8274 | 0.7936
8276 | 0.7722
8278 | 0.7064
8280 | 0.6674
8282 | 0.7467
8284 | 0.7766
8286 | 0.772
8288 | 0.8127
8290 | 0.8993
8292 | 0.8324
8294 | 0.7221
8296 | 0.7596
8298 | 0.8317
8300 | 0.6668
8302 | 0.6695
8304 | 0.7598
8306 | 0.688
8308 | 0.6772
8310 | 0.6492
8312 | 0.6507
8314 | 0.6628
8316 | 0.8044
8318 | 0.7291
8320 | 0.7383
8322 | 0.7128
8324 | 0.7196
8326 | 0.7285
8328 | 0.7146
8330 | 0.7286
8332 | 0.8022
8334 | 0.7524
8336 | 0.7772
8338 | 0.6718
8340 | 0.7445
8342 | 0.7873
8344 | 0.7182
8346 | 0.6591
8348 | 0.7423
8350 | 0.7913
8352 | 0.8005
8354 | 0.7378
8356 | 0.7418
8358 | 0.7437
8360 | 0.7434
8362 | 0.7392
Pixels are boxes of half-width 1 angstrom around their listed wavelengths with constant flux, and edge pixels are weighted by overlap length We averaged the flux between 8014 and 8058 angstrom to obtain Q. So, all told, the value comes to 0.786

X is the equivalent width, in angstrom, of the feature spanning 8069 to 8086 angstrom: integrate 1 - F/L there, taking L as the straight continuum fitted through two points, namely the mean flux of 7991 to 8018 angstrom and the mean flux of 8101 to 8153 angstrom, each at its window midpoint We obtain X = 0.12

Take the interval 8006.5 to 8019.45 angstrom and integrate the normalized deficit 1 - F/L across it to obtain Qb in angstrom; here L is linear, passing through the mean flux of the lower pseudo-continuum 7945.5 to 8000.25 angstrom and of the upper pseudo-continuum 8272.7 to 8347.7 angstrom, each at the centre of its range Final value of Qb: 0.3 angstrom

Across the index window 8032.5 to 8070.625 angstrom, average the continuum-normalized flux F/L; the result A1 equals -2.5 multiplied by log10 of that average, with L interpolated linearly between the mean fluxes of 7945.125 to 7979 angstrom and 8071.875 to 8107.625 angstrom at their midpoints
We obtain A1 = 0.01 mag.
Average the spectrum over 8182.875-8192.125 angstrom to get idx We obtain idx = 0.789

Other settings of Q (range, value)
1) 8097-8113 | 0.776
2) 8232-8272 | 0.76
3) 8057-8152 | 0.786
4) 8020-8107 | 0.787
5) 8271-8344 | 0.738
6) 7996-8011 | 0.781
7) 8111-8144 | 0.788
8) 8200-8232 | 0.777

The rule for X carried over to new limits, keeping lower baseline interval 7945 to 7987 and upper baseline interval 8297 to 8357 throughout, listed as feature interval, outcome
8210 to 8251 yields -1.1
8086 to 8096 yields -0.6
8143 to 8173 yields -1.1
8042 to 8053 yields -0.3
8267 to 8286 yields -0.2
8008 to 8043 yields -0.8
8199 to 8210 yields -0.5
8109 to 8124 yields -0.6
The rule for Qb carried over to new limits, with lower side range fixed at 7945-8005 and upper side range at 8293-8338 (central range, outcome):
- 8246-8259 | -0.7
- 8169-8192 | -0.8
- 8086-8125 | -1.5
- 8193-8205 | -0.4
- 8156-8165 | -0.4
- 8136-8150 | -0.9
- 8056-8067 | -0.1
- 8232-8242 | 0.1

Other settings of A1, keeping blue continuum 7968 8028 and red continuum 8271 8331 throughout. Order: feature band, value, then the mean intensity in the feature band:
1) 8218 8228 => -0.041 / 0.776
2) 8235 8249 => -0.025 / 0.762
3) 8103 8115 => -0.041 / 0.797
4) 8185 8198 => -0.053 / 0.791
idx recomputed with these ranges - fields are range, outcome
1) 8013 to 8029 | 0.785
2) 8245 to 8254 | 0.78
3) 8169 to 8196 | 0.775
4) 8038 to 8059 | 0.784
